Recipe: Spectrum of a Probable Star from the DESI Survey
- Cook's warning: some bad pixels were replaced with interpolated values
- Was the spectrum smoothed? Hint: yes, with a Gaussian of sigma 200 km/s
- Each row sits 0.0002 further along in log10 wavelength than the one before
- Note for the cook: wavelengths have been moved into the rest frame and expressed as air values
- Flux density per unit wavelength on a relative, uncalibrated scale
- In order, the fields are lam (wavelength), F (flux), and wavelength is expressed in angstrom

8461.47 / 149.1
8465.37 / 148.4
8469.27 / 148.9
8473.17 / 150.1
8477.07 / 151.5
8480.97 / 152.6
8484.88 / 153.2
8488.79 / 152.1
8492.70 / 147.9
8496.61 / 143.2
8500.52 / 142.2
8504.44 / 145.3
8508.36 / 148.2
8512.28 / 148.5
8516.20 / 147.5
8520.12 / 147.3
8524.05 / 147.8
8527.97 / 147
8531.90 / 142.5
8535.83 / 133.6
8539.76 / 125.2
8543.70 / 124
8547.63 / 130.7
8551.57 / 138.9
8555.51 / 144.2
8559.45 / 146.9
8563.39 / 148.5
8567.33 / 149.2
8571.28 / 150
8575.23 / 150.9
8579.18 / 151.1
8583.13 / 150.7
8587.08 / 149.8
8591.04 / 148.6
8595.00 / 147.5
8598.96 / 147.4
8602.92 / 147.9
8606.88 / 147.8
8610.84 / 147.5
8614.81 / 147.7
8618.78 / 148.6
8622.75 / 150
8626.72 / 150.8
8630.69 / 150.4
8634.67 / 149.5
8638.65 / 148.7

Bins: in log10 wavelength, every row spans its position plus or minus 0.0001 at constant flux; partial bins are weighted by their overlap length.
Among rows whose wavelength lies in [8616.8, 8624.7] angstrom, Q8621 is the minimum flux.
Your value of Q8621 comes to 148.6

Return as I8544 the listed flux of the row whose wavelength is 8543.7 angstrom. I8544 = 124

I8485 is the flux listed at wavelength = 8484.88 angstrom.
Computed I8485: 153.2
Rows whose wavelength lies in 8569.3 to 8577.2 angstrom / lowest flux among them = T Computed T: 150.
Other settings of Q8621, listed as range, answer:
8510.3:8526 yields 147.3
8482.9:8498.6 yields 143.2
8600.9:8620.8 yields 147.5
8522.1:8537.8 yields 133.6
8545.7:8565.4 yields 130.7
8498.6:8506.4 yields 142.2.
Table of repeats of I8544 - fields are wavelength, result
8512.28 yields 148.5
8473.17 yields 150.1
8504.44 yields 145.3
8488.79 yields 152.1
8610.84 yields 147.5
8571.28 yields 150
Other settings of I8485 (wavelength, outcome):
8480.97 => 152.6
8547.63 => 130.7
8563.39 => 148.5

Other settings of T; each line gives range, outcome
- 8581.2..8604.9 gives 147.4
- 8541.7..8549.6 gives 124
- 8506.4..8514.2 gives 148.2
